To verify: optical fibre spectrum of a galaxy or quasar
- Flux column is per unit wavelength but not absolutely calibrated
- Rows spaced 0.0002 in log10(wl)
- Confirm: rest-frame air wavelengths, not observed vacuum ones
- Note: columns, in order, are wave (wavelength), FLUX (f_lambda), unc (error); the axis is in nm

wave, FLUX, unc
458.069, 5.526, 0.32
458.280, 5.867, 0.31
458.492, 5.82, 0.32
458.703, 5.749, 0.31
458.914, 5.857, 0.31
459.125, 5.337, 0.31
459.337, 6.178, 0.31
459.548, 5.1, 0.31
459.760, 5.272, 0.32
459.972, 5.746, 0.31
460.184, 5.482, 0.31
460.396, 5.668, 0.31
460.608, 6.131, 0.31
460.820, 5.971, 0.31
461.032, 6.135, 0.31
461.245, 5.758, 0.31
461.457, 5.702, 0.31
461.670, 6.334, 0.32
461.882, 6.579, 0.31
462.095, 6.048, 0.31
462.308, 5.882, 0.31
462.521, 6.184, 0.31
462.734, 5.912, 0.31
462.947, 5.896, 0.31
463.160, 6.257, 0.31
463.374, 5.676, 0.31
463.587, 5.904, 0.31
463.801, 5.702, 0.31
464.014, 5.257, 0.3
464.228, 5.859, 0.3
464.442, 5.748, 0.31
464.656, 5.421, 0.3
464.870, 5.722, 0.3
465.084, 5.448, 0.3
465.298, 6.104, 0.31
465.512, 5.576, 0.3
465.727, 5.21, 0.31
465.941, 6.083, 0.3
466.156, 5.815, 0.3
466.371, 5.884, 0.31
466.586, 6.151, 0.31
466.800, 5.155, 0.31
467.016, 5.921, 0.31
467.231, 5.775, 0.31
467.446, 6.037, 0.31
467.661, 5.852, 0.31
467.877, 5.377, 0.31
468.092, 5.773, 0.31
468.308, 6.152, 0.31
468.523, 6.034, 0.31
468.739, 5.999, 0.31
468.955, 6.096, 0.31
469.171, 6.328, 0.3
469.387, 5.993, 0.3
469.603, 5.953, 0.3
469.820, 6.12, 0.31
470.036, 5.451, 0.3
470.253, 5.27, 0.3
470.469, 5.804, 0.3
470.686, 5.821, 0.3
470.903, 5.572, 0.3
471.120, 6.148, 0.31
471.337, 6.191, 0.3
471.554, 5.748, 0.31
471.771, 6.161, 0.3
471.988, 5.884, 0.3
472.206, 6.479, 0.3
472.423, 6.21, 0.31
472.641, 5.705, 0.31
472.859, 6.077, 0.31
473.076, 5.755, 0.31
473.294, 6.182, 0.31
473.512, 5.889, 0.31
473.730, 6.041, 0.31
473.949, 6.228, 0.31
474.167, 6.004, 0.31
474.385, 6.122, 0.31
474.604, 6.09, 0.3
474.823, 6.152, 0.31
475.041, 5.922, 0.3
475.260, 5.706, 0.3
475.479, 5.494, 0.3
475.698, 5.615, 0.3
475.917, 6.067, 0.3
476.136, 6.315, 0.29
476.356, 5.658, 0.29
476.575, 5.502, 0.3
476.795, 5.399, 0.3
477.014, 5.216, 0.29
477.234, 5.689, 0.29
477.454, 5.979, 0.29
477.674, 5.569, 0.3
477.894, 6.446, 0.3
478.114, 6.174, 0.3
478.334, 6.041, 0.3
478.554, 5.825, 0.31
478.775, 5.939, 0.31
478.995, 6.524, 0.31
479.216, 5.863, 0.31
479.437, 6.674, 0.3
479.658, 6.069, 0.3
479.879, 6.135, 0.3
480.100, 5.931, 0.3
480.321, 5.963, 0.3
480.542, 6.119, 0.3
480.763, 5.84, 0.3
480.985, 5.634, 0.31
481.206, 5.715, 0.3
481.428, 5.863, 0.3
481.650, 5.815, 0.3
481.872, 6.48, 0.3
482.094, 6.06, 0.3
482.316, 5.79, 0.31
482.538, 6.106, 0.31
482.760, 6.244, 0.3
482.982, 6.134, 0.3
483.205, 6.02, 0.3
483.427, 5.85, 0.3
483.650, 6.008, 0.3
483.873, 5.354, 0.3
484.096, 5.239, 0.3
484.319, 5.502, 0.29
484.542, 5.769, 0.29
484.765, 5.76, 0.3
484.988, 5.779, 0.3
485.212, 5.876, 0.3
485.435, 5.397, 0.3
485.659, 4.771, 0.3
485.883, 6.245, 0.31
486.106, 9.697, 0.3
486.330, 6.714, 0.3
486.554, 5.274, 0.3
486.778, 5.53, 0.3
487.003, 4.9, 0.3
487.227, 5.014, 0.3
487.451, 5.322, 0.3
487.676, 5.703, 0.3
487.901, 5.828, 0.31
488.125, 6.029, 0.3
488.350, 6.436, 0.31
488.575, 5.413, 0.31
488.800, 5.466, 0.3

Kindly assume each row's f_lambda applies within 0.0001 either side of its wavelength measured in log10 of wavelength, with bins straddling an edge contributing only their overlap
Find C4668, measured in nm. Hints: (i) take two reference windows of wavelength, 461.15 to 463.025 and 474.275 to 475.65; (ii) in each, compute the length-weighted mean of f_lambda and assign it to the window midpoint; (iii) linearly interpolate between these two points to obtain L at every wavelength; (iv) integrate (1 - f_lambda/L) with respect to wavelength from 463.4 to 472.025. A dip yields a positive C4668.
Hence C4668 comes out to 0.24 nm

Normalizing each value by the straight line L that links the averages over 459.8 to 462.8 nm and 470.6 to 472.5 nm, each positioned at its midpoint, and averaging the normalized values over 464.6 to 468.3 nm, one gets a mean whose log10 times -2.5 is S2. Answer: 0.05 mag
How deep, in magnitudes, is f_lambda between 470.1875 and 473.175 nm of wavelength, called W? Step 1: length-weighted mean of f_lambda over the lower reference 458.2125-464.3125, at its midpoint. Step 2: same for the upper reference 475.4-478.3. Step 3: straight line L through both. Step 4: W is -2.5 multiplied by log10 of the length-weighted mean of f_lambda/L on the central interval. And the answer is -0.02 mag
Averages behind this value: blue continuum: 5.84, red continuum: 5.79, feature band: 5.93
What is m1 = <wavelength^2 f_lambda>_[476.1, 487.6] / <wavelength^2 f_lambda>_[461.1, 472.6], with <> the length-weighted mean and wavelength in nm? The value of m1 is 1.1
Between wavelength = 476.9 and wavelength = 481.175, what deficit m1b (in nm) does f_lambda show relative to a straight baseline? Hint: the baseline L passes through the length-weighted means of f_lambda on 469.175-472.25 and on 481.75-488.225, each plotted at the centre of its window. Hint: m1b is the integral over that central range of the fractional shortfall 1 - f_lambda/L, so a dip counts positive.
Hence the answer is -0.06 nm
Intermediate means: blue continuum 5.9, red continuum 5.88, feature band 5.98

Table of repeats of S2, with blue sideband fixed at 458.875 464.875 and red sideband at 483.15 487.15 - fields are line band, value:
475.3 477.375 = 0.03 mag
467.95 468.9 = -0.03 mag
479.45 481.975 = -0.02 mag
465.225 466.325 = 0.01 mag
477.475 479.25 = -0.04 mag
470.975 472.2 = -0.04 mag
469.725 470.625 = 0.03 mag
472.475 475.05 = -0.03 mag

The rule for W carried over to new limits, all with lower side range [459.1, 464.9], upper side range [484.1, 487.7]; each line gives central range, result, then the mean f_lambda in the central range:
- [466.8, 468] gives 0.02 mag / 5.73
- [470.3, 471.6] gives -0.01 mag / 5.86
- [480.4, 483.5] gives -0.03 mag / 5.98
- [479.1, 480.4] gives -0.05 mag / 6.11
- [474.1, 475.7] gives -0.02 mag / 5.9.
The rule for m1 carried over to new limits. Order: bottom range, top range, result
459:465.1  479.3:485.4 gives 1.11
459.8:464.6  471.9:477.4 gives 1.06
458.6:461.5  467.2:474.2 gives 1.09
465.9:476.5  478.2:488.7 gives 1.05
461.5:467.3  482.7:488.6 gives 1.10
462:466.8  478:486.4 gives 1.12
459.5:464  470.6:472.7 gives 1.07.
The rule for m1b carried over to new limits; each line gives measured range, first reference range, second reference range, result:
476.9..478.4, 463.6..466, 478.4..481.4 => 0.02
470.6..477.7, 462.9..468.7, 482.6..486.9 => -0.06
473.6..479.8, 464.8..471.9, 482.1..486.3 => -0.02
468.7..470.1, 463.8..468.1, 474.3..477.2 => -0.07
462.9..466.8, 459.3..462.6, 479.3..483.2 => 0.11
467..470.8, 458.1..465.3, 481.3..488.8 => -0.03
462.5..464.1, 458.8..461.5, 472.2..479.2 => -0.02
